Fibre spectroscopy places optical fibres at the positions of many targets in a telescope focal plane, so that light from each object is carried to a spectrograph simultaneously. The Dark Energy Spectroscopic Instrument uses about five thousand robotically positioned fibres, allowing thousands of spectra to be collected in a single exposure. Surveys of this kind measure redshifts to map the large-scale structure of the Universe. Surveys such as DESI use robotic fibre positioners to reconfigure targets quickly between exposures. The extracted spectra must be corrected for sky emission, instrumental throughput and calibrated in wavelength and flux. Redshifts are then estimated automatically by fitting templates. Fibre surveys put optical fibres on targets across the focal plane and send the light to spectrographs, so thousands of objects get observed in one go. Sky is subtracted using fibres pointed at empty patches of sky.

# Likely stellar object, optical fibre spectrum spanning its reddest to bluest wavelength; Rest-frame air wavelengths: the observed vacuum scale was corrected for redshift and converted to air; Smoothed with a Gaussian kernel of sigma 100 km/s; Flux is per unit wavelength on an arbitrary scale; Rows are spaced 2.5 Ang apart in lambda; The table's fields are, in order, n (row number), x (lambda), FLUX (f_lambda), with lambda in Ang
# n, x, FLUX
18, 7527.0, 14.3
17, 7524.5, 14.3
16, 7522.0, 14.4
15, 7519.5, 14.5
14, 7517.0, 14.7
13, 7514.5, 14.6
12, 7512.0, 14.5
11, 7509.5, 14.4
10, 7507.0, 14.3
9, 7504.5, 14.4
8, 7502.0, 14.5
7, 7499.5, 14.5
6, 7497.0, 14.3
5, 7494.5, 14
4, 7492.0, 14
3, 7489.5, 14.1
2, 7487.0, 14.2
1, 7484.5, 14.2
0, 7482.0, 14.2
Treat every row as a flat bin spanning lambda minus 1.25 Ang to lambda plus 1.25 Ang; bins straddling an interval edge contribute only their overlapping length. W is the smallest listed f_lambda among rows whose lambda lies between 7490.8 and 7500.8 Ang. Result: 14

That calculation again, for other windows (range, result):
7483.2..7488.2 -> 14.2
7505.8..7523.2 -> 14.3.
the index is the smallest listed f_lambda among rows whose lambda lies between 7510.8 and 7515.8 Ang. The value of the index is 14.5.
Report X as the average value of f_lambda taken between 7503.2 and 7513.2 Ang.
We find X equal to 14.4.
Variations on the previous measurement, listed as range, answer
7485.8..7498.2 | 14.1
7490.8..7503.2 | 14.3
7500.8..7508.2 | 14.4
